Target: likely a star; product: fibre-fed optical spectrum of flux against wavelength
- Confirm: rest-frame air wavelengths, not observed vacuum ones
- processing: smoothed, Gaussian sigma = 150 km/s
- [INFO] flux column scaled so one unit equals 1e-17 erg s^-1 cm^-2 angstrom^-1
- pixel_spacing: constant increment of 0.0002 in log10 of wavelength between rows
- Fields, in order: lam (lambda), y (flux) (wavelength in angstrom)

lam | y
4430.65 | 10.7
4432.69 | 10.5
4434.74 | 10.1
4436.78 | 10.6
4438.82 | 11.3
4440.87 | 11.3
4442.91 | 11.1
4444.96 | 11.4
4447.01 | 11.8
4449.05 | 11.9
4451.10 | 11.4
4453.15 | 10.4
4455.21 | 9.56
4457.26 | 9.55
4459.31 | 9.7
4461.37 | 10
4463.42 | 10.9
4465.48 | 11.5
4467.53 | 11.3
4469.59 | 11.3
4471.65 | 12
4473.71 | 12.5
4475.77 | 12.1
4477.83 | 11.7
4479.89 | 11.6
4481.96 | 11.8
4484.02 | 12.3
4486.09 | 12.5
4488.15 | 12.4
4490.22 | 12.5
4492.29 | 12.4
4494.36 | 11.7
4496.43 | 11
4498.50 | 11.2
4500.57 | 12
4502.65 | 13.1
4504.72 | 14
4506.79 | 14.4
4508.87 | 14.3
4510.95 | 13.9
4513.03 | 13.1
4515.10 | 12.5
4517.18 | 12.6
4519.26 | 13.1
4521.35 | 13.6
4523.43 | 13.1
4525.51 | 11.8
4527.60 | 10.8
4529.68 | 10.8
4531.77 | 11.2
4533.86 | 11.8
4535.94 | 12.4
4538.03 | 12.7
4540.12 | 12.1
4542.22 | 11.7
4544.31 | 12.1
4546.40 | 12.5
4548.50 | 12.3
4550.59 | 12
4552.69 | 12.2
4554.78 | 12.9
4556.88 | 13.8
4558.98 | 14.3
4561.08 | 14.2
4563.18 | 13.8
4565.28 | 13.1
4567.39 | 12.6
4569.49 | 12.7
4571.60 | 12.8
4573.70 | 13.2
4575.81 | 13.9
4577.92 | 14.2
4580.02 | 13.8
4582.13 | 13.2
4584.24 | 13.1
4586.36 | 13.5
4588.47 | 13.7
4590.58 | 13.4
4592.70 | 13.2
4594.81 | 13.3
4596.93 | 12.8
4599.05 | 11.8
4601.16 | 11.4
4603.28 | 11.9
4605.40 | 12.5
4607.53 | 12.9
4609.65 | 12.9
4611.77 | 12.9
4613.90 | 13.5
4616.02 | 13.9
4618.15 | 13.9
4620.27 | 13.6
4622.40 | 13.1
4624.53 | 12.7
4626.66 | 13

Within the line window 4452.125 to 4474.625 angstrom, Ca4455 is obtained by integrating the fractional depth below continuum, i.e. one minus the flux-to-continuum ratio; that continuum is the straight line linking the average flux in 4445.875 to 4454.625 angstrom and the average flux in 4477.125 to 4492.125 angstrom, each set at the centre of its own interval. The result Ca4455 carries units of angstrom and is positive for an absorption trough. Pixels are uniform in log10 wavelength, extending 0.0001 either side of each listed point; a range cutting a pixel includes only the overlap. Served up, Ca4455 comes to 1.6 angstrom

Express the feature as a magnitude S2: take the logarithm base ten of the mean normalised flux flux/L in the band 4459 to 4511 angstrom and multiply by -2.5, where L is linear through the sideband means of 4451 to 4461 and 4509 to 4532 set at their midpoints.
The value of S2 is -0.088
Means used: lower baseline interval 9.99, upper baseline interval 12.5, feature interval 12.1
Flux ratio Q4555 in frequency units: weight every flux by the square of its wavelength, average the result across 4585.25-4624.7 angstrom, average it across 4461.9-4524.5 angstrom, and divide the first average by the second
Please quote 1.1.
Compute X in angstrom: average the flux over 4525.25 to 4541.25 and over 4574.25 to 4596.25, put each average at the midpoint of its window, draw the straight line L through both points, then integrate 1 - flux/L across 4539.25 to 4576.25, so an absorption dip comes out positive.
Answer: -1.0 angstrom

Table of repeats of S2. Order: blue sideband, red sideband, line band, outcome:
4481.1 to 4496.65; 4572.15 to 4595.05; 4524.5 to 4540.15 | 0.10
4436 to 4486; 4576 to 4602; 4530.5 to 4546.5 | 0.03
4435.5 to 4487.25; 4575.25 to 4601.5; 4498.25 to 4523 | -0.10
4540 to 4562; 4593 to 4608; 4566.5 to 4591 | -0.07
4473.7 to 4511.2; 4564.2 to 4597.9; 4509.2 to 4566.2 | 0.02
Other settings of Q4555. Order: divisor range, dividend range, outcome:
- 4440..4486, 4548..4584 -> 1.23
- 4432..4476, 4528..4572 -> 1.19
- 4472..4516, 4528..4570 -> 1.03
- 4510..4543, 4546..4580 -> 1.09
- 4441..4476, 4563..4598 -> 1.27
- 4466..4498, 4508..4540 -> 1.07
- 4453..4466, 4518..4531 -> 1.23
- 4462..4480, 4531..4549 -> 1.07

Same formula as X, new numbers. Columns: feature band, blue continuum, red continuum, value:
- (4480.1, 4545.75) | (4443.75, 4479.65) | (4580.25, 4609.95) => -3.47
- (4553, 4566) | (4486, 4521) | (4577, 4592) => -0.30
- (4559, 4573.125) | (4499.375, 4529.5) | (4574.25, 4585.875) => 0.19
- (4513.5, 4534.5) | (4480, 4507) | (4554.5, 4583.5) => 1.02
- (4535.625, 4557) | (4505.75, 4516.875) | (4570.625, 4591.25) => 1.84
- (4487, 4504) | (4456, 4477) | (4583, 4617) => -0.89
